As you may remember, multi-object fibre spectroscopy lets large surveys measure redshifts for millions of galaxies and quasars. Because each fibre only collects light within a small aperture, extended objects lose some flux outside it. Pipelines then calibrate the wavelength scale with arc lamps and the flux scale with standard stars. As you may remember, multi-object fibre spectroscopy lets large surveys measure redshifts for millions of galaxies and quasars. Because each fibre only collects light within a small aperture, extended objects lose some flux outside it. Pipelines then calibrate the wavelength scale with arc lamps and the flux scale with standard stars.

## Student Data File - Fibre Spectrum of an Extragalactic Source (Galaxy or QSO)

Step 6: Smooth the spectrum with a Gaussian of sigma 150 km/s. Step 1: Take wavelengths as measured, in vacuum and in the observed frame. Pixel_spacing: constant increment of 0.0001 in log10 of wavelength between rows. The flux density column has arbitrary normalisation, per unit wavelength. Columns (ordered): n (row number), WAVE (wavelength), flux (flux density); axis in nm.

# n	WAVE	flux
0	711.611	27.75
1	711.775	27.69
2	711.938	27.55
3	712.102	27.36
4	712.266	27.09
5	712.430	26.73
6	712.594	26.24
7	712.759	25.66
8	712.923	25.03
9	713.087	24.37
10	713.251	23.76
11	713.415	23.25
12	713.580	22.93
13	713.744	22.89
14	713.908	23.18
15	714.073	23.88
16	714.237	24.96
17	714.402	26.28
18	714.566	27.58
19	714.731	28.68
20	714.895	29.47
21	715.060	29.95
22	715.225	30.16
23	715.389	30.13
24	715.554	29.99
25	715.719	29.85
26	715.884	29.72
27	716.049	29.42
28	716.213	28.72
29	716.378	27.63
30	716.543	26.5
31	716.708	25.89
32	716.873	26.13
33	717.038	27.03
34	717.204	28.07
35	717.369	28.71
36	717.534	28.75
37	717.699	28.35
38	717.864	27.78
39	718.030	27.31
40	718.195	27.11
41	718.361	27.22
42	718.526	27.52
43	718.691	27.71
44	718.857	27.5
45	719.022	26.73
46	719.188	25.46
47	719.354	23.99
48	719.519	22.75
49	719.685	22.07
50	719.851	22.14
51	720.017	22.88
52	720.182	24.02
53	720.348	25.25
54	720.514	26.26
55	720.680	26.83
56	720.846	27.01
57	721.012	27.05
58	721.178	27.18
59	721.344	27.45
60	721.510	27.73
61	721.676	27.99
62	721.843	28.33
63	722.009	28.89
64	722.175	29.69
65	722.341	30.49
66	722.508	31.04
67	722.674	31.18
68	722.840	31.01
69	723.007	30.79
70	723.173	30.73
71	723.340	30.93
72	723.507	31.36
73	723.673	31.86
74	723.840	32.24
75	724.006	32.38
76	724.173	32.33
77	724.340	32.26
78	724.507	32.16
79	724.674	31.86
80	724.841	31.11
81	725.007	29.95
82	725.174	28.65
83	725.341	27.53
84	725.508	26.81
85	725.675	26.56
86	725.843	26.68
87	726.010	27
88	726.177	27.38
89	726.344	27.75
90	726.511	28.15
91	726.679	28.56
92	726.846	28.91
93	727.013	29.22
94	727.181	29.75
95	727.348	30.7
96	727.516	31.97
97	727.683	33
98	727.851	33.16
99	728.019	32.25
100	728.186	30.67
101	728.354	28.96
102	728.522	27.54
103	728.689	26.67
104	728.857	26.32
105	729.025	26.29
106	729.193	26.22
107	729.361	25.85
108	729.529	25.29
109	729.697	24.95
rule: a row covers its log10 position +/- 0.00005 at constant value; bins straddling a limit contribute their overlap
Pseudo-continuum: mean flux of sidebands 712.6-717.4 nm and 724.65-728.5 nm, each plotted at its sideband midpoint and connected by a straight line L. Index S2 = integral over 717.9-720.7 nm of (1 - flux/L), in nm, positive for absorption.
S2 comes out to 0.23 nm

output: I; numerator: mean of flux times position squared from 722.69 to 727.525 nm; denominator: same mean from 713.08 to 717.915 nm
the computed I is 1.1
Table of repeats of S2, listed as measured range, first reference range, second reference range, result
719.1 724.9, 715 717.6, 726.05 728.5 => 0.158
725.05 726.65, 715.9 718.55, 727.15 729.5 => 0.073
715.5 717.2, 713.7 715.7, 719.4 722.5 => -0.056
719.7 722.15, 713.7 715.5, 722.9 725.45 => 0.281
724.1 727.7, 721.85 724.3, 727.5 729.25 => 0.085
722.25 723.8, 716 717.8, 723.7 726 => -0.084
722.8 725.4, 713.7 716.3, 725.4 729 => -0.224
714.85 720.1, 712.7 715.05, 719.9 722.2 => -0.252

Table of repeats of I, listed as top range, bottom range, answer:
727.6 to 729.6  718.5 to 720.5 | 1.18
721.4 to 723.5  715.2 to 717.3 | 1.07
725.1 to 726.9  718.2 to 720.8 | 1.11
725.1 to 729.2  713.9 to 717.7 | 1.06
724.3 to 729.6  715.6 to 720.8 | 1.11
